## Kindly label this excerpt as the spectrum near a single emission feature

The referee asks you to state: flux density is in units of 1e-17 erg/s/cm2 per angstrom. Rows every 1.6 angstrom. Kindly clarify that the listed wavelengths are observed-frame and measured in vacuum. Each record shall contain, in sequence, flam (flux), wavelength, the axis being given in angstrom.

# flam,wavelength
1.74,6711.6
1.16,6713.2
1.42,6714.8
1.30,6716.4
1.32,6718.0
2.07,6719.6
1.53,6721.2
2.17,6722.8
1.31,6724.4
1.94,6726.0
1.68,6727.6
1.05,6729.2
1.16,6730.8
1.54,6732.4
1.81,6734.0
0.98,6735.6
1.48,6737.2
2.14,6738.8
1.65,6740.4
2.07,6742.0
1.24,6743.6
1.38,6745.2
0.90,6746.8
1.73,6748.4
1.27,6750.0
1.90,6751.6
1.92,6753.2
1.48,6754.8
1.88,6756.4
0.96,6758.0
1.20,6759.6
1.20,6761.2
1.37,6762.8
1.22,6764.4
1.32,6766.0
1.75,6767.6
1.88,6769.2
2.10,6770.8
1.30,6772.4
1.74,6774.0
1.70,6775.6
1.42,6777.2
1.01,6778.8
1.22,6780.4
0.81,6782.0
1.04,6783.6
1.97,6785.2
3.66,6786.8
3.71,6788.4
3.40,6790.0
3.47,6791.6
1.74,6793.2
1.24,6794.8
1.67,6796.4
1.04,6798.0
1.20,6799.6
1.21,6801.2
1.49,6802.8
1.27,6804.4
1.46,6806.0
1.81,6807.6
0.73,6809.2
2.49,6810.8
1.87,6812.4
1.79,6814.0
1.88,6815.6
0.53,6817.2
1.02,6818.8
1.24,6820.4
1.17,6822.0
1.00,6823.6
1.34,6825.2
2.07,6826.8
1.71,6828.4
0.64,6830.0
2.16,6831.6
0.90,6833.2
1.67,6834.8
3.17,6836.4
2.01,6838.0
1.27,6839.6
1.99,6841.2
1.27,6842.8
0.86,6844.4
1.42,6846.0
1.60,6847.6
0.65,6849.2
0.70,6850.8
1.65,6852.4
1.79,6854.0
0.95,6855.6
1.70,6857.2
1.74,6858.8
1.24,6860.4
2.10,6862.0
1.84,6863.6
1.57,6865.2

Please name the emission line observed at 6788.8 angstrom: H-beta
